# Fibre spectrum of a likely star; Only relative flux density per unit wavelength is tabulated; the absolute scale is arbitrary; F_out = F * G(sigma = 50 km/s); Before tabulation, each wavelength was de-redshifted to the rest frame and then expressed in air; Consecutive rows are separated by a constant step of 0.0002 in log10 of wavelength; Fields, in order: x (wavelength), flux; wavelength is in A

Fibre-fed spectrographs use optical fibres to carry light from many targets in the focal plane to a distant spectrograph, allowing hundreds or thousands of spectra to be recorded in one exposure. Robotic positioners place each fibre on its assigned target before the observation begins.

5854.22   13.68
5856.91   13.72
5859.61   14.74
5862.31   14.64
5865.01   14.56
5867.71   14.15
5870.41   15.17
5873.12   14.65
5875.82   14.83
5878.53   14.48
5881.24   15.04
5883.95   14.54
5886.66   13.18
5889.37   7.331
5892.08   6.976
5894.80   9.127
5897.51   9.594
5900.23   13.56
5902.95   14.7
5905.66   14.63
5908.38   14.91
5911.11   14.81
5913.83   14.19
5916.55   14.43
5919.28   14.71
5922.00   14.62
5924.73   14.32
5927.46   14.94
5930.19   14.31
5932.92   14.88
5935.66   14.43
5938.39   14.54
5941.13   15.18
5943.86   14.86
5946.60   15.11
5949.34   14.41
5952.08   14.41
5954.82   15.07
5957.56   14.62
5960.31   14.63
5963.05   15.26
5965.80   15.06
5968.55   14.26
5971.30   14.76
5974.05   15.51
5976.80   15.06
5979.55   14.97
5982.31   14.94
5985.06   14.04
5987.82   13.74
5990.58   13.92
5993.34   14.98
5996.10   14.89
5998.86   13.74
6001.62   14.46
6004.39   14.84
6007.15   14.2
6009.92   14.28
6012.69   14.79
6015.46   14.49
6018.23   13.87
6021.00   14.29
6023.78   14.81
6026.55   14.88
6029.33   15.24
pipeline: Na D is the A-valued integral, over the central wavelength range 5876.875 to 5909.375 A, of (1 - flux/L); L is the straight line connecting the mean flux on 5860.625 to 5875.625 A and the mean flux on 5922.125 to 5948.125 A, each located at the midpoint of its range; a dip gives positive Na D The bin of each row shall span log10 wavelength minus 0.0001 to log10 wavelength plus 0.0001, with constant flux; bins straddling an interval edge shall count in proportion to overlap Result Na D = 5.2 A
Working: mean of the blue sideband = 14.7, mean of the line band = 12.3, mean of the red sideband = 14.7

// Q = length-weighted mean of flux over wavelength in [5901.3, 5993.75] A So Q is 14.7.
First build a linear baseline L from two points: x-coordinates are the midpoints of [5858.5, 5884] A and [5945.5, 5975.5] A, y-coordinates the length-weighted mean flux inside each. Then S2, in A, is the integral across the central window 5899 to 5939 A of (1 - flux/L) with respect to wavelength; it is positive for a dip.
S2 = 0.6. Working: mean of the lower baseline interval 14.7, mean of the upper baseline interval 14.8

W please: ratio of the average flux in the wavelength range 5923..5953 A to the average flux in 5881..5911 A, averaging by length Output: 1.21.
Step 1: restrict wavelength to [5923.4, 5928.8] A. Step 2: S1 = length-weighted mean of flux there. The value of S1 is 14.6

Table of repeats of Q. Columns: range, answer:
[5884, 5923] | 12.7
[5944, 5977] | 14.8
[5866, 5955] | 13.8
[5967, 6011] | 14.5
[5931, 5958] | 14.7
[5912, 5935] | 14.6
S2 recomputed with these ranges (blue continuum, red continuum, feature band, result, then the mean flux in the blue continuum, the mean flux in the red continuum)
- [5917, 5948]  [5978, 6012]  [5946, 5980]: -0.6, 14.7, 14.4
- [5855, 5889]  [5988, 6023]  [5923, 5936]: -0.3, 14.3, 14.4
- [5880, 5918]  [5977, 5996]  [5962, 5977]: -0.9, 12.6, 14.5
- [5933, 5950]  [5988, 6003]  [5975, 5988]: -0.2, 14.8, 14.3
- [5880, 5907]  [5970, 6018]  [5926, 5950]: -3.1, 11.9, 14.5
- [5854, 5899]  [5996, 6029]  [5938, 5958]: -1.5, 12.9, 14.5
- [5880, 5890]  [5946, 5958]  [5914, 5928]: -0.7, 12.9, 14.7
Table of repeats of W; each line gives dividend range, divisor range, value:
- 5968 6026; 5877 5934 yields 1.09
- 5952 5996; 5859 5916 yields 1.10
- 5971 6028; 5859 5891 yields 1.05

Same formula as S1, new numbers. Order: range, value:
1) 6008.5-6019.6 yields 14.4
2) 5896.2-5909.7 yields 13.5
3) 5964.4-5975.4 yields 14.9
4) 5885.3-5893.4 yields 9.18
